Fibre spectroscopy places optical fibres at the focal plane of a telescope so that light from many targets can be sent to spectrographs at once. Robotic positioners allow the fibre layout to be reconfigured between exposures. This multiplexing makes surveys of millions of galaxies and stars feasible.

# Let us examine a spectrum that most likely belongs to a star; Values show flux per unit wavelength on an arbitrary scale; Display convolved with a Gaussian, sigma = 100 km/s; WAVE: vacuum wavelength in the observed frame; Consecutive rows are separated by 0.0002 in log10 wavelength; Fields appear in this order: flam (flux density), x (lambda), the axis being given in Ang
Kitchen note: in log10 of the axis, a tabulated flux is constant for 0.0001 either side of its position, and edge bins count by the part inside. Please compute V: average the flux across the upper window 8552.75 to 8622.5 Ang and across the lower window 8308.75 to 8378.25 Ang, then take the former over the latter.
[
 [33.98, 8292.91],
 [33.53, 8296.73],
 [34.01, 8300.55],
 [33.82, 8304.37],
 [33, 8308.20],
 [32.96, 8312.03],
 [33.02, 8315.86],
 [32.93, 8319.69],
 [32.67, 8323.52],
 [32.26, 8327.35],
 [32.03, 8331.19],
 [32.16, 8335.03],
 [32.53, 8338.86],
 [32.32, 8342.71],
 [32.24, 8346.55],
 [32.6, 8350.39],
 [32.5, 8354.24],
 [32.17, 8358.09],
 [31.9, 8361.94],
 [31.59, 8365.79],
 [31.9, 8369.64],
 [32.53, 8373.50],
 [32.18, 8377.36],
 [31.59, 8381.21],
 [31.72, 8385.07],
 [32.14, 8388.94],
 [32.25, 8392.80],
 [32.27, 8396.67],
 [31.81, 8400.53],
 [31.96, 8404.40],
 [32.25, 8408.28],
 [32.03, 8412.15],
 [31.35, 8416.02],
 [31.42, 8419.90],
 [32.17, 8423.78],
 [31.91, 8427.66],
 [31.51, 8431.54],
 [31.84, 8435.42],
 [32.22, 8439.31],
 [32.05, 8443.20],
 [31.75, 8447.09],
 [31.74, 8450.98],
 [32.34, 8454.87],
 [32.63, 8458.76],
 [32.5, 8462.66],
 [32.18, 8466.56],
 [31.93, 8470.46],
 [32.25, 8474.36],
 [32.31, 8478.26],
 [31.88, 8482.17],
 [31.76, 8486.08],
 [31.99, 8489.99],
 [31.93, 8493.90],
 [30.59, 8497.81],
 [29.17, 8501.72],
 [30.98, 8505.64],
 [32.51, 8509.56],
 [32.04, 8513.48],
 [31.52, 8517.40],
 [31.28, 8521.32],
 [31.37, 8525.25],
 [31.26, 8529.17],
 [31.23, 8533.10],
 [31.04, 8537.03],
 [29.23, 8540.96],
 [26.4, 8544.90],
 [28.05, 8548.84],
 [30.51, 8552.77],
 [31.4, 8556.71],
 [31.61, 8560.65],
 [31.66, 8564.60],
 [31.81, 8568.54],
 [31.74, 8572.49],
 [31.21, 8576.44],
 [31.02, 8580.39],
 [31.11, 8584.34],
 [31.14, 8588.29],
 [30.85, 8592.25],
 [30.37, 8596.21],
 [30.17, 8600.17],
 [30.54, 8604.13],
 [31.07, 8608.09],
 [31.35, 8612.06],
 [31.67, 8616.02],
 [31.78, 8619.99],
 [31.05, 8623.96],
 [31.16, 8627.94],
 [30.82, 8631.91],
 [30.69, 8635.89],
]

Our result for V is 1.0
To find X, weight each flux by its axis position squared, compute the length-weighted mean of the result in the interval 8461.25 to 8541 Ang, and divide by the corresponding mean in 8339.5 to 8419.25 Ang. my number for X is 1.01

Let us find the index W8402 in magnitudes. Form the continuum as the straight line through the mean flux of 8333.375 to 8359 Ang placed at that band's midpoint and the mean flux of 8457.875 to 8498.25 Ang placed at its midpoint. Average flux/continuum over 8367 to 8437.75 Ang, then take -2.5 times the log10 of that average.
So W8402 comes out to 0.01 mag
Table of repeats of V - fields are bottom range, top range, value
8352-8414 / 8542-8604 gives 0.95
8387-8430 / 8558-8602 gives 0.98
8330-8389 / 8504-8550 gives 0.95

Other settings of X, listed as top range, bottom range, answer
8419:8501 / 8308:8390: 1.01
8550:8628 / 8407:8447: 1.01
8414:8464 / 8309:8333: 1.01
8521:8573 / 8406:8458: 0.98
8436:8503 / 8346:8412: 1.01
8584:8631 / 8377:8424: 1.02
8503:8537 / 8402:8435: 1.01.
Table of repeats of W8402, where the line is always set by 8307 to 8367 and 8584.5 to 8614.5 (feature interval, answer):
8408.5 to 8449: 0.00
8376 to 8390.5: 0.01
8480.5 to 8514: 0.00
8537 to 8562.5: 0.05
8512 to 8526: -0.01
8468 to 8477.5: -0.02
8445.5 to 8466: -0.02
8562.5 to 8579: -0.02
